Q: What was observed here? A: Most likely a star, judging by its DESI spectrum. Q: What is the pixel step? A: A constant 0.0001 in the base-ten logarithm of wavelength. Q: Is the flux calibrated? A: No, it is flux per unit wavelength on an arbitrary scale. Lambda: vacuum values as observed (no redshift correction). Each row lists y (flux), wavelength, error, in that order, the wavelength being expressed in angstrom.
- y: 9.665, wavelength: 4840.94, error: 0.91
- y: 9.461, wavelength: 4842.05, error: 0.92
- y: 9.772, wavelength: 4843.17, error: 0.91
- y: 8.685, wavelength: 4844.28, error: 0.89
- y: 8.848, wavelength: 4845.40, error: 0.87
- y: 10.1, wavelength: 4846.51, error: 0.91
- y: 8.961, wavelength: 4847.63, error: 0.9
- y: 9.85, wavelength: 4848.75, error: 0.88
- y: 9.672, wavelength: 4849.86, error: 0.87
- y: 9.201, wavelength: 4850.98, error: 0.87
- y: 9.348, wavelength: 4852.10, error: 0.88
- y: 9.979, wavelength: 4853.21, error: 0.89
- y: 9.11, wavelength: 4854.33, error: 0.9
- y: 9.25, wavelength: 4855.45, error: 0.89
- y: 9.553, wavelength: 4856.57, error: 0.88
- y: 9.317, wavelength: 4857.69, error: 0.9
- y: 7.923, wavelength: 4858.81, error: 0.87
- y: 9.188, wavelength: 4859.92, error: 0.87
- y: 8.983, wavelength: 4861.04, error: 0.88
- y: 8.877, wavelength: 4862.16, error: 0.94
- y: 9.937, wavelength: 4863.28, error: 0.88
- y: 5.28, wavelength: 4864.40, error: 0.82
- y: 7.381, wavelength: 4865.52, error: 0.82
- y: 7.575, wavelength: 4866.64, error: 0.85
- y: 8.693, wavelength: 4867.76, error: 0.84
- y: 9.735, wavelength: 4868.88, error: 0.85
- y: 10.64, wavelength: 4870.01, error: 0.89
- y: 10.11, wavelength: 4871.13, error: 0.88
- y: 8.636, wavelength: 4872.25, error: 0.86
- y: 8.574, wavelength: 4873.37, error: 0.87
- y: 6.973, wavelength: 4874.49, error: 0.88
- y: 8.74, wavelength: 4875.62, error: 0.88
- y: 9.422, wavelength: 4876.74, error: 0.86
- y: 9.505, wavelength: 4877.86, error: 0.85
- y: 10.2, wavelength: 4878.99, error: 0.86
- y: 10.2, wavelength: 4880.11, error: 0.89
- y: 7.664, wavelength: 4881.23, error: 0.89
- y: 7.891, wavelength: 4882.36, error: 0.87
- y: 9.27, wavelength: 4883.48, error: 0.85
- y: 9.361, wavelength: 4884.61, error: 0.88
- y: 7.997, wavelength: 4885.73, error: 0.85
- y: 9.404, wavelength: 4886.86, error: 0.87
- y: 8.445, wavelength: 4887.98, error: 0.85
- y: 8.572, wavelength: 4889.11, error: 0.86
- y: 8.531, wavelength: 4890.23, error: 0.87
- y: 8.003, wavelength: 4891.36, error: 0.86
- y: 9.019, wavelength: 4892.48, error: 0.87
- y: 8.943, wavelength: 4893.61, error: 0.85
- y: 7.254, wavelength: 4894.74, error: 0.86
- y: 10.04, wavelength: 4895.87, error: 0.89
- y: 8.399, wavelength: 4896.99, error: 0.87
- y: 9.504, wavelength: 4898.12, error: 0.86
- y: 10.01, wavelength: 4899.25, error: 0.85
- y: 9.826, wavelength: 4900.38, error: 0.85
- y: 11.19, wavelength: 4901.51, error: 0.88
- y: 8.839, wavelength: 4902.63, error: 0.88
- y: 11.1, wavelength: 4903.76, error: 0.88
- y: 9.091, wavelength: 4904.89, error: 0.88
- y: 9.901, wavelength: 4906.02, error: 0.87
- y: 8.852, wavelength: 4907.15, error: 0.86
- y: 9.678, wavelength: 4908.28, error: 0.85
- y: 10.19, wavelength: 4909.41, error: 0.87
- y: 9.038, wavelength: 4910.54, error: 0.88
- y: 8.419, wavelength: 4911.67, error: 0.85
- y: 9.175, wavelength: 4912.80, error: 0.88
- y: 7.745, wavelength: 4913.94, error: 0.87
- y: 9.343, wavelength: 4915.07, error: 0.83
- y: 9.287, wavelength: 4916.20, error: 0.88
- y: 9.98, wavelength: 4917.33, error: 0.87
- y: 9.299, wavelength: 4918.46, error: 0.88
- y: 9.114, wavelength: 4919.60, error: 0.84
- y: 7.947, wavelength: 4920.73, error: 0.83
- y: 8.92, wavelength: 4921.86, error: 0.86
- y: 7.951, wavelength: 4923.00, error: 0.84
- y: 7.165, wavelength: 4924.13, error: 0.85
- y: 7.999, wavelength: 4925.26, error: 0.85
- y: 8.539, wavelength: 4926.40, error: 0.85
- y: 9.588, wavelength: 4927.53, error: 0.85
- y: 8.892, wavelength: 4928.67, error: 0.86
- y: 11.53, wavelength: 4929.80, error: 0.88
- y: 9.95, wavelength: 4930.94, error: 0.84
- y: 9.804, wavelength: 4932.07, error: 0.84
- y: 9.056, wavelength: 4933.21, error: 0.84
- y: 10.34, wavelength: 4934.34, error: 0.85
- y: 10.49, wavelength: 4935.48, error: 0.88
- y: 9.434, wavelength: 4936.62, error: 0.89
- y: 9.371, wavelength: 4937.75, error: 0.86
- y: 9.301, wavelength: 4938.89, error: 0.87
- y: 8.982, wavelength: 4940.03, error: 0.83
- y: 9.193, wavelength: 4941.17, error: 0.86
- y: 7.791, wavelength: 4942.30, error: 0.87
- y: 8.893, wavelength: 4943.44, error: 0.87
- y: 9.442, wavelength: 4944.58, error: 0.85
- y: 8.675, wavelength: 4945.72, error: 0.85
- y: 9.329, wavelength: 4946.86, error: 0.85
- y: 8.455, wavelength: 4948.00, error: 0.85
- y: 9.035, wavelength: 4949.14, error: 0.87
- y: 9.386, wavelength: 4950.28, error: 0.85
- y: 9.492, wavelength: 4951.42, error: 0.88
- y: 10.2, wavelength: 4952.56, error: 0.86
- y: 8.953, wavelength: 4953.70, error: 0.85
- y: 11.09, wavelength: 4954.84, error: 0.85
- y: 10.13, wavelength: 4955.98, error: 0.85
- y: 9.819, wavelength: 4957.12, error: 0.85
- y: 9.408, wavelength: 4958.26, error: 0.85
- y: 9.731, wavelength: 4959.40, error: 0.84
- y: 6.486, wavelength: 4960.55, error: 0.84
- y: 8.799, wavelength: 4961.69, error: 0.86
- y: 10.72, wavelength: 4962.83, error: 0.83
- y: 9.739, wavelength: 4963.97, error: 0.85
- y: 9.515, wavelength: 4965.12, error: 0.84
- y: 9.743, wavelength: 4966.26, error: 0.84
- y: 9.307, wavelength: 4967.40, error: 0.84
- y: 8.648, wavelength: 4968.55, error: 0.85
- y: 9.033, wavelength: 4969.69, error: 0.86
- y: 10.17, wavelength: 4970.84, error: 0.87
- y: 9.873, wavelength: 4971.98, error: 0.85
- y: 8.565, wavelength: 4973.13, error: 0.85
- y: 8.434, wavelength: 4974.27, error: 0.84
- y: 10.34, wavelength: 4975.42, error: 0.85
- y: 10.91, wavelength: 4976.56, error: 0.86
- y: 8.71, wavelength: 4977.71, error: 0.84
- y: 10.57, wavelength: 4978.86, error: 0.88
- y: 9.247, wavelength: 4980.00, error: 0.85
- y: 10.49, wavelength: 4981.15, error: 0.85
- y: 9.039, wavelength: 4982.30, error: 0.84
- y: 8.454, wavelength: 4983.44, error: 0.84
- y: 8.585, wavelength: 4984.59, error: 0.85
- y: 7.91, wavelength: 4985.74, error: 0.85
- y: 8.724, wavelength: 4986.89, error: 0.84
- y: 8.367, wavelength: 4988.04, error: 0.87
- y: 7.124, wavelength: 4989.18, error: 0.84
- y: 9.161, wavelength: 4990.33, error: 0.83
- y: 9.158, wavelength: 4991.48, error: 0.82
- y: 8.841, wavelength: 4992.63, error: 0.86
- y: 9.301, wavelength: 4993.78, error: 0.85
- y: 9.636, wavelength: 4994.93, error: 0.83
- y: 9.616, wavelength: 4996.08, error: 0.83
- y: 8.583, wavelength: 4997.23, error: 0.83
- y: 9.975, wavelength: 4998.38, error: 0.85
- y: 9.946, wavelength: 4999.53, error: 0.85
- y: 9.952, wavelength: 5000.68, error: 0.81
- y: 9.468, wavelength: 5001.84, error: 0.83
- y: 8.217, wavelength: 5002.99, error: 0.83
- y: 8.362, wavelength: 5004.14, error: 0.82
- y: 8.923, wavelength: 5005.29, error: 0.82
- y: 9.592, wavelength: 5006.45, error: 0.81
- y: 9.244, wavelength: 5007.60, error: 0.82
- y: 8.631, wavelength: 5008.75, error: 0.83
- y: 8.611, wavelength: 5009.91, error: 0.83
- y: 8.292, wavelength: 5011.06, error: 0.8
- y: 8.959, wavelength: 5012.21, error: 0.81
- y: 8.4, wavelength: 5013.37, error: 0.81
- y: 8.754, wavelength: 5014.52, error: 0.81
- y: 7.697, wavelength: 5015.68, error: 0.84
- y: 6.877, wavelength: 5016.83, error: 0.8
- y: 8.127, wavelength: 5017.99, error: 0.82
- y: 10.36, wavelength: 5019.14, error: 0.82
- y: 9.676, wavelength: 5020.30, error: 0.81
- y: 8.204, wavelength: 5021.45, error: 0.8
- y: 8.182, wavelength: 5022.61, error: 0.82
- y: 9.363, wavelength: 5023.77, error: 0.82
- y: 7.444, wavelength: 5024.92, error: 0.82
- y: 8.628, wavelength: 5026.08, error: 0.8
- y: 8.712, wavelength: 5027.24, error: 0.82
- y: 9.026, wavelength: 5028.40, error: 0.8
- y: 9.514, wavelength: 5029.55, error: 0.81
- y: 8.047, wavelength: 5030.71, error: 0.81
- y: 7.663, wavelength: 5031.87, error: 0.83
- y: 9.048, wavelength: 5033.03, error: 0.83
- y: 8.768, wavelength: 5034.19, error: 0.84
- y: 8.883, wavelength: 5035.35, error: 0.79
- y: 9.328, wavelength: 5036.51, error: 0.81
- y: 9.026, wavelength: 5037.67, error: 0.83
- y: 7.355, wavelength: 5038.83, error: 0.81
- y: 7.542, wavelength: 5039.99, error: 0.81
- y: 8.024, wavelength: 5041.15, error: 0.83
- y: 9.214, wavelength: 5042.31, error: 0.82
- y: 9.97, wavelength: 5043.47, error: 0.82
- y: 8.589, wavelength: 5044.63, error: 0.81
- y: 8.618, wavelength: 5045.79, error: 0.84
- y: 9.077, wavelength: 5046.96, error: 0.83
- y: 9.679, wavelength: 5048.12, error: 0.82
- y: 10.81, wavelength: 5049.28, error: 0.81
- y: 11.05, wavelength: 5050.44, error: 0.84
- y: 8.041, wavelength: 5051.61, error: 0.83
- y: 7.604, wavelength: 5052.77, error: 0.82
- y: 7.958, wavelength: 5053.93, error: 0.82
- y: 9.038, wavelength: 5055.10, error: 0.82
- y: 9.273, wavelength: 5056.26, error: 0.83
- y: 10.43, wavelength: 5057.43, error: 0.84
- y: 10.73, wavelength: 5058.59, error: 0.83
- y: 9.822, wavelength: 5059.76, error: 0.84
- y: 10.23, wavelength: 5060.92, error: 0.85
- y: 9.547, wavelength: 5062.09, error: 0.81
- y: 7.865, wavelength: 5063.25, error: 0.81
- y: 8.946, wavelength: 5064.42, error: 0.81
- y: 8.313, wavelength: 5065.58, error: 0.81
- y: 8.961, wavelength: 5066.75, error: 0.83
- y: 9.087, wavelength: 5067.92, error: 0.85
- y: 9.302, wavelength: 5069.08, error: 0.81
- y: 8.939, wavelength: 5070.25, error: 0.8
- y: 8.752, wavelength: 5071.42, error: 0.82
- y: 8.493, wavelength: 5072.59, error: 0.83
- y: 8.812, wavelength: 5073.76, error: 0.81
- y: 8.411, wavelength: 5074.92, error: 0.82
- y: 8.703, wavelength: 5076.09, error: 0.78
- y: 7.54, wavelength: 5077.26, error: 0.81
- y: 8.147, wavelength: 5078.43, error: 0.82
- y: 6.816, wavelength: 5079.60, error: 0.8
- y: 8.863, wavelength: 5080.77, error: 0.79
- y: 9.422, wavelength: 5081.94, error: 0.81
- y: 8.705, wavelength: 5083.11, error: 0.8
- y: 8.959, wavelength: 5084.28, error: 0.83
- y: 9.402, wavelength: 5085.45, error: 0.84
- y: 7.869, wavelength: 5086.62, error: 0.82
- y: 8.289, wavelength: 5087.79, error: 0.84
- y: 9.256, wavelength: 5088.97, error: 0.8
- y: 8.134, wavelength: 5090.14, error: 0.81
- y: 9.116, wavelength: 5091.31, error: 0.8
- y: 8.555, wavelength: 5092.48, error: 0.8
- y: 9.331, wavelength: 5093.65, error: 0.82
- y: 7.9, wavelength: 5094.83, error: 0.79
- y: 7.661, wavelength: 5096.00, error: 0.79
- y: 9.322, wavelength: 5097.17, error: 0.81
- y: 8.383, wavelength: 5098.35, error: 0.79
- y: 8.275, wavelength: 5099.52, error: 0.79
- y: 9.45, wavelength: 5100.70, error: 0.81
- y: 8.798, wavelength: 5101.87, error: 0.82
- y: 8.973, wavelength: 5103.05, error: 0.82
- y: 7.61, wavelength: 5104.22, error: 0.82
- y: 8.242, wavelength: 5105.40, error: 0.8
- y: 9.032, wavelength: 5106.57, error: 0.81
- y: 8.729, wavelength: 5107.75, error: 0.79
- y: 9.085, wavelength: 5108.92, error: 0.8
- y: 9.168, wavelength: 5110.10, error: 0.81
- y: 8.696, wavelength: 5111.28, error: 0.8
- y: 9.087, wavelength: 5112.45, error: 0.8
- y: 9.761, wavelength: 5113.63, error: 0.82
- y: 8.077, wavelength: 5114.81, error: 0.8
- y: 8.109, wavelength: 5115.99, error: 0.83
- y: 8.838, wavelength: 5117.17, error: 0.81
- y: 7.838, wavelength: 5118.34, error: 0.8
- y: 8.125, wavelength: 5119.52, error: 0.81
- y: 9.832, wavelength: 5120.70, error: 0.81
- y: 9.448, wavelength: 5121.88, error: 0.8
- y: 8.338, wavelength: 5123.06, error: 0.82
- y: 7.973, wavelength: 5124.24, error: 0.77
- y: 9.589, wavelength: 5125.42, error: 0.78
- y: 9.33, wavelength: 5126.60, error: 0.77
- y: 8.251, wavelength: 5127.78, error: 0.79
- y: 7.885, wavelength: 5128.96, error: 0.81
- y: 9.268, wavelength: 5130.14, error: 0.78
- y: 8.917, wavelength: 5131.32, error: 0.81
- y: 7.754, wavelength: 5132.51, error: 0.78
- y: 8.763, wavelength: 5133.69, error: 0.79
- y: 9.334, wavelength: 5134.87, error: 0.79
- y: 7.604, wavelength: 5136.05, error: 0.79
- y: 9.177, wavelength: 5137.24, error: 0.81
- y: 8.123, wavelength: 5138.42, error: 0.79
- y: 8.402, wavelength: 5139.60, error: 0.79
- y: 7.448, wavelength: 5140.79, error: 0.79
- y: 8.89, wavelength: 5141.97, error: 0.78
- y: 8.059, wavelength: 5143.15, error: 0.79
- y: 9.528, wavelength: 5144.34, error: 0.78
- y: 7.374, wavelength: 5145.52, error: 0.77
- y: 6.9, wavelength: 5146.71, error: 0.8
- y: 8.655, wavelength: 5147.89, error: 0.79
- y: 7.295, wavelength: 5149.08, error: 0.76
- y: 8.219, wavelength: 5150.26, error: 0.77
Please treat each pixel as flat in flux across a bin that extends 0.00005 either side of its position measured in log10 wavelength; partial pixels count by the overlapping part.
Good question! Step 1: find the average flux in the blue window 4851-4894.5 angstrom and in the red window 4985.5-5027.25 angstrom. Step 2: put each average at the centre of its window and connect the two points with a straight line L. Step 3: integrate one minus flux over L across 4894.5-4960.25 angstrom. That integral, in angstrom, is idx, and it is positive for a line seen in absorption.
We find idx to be -3.6 angstrom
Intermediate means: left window 8.84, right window 8.79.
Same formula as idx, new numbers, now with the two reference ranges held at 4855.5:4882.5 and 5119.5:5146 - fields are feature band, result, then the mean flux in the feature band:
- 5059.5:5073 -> -0.6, 9.01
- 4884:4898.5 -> 0.1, 8.72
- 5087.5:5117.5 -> -0.2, 8.69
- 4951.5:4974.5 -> -1.8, 9.44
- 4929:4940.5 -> -1.4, 9.81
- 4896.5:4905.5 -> -1.0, 9.76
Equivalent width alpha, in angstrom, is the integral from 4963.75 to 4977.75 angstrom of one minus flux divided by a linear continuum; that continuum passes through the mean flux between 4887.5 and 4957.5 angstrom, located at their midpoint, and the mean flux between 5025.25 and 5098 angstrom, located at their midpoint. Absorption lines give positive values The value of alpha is -0.61 angstrom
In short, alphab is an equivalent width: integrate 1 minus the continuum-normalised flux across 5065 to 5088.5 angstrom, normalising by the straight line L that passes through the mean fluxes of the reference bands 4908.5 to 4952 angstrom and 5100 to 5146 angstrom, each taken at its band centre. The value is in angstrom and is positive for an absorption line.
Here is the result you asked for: 0.4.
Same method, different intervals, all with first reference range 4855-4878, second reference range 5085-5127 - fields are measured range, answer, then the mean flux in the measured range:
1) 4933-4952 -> -1.03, 9.22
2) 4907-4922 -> -0.57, 9.08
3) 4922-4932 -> -0.28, 8.99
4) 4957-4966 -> -0.54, 9.27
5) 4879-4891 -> -0.04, 8.79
